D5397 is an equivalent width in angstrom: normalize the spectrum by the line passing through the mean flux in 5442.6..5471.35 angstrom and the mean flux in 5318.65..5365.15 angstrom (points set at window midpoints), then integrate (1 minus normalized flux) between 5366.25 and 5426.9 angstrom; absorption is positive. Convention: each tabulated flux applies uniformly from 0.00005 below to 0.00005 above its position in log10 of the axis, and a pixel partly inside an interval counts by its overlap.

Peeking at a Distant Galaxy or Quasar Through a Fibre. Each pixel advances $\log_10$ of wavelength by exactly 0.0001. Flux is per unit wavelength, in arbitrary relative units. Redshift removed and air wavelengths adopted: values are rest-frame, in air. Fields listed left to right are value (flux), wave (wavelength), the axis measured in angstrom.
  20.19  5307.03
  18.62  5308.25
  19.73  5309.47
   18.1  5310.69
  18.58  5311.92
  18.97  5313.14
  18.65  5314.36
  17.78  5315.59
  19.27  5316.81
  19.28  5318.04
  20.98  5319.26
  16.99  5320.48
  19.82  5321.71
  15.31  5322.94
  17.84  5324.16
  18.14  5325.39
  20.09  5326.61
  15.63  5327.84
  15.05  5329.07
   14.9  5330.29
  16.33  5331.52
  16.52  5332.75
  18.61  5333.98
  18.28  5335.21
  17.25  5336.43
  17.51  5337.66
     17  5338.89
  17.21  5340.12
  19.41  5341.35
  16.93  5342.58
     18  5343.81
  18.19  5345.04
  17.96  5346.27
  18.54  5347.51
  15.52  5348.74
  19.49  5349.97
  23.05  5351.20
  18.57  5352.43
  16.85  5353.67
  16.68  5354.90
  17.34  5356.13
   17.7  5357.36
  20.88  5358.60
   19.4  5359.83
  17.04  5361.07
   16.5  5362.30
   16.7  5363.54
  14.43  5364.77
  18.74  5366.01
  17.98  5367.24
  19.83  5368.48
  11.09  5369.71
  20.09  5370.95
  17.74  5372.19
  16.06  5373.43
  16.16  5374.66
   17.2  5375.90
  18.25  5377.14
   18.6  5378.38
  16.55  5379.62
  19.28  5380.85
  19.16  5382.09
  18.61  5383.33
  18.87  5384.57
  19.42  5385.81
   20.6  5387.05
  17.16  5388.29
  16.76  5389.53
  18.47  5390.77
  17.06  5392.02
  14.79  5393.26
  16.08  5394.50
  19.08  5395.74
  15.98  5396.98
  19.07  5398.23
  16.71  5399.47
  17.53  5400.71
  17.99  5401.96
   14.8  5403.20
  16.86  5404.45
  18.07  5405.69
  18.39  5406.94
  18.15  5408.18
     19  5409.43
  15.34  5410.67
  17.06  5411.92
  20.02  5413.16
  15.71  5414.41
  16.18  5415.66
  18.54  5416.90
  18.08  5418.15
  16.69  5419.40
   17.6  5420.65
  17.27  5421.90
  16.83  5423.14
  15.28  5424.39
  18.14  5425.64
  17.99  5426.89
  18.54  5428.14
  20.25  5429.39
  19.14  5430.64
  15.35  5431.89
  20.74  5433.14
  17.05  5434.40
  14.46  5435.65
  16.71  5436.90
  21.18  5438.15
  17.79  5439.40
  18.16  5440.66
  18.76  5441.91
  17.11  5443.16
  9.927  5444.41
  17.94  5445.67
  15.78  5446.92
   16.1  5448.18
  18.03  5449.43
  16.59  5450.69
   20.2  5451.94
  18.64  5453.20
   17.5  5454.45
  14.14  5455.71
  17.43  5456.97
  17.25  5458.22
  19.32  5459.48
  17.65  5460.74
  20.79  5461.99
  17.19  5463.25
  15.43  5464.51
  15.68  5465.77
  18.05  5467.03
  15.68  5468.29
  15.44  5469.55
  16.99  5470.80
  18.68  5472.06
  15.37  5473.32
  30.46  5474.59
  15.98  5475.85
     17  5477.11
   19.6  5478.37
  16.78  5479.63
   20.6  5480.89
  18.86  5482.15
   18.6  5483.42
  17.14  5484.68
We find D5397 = -0.6 angstrom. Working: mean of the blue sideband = 17.7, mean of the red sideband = 16.9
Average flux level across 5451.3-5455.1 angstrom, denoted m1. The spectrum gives 18.8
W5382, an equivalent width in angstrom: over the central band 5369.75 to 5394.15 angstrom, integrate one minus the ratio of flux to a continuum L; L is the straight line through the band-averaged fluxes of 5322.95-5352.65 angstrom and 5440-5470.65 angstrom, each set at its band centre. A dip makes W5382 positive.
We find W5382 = -0.4 angstrom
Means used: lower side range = 17.7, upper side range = 17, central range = 17.8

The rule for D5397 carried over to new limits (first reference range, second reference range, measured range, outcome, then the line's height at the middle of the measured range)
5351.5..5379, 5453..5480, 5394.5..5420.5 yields 0.3 angstrom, 17.6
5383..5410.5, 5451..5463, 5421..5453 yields 0.9 angstrom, 17.9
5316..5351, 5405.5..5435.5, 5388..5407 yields 0.6 angstrom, 17.7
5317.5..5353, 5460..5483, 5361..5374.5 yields 0.8 angstrom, 17.9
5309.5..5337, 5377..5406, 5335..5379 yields 0.2 angstrom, 17.8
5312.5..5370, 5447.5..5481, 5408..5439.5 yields 0.3 angstrom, 17.8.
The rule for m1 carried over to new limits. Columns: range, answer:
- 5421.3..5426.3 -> 16.9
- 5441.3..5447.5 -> 15.9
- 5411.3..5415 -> 17.6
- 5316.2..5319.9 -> 19.8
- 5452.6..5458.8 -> 17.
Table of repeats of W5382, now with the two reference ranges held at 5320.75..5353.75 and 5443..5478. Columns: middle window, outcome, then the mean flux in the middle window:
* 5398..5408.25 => 0.07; 17.4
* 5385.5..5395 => 0.04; 17.5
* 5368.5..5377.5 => 0.41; 16.8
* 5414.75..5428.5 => 0.13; 17.3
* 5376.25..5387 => -0.66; 18.7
